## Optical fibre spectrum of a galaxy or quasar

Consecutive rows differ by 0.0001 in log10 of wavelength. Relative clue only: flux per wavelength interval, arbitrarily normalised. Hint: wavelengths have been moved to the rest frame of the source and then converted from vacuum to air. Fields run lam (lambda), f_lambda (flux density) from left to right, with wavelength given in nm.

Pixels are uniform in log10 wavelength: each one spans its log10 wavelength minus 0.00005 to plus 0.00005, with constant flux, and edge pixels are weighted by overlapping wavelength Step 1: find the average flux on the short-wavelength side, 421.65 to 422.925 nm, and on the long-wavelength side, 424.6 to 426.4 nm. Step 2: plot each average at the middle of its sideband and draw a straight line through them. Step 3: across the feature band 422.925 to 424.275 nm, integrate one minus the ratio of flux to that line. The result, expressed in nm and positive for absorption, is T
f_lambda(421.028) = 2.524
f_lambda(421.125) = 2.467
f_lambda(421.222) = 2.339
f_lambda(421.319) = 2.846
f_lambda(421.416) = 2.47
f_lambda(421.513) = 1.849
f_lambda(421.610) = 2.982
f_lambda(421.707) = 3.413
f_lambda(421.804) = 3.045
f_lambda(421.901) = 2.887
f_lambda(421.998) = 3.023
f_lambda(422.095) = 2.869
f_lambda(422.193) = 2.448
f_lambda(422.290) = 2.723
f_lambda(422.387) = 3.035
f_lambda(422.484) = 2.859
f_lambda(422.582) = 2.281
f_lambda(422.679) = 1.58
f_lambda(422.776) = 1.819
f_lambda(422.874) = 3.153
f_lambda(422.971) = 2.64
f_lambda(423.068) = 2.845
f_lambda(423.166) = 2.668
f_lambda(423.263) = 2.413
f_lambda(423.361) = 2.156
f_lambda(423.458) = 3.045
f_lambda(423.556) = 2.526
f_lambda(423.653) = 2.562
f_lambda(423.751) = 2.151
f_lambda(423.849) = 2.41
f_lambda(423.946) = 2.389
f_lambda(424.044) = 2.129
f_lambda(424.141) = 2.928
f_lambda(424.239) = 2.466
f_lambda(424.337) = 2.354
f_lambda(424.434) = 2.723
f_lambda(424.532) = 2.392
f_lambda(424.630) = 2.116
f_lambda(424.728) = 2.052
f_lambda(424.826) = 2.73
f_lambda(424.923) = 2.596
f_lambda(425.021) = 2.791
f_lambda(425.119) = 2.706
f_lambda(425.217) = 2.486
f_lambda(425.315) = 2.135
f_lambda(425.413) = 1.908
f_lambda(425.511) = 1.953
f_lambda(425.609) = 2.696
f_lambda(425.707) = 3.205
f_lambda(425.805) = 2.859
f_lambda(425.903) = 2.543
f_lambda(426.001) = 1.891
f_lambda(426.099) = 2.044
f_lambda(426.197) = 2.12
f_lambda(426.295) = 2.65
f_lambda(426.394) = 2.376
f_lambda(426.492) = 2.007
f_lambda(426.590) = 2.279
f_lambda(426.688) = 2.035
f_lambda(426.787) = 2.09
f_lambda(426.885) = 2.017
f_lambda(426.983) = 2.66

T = 0.03 nm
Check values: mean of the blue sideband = 2.7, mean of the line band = 2.52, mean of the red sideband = 2.42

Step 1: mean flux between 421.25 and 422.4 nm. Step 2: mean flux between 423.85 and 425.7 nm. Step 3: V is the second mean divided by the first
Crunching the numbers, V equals 0.88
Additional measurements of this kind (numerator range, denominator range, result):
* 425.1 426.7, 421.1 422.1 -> 0.85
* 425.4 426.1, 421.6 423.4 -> 0.91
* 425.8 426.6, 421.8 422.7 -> 0.85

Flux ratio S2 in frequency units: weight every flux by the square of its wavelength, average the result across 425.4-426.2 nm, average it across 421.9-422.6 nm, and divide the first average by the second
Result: 0.88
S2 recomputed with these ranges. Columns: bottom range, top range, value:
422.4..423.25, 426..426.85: 0.89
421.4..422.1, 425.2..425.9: 0.89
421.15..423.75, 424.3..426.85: 0.92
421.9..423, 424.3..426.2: 0.95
